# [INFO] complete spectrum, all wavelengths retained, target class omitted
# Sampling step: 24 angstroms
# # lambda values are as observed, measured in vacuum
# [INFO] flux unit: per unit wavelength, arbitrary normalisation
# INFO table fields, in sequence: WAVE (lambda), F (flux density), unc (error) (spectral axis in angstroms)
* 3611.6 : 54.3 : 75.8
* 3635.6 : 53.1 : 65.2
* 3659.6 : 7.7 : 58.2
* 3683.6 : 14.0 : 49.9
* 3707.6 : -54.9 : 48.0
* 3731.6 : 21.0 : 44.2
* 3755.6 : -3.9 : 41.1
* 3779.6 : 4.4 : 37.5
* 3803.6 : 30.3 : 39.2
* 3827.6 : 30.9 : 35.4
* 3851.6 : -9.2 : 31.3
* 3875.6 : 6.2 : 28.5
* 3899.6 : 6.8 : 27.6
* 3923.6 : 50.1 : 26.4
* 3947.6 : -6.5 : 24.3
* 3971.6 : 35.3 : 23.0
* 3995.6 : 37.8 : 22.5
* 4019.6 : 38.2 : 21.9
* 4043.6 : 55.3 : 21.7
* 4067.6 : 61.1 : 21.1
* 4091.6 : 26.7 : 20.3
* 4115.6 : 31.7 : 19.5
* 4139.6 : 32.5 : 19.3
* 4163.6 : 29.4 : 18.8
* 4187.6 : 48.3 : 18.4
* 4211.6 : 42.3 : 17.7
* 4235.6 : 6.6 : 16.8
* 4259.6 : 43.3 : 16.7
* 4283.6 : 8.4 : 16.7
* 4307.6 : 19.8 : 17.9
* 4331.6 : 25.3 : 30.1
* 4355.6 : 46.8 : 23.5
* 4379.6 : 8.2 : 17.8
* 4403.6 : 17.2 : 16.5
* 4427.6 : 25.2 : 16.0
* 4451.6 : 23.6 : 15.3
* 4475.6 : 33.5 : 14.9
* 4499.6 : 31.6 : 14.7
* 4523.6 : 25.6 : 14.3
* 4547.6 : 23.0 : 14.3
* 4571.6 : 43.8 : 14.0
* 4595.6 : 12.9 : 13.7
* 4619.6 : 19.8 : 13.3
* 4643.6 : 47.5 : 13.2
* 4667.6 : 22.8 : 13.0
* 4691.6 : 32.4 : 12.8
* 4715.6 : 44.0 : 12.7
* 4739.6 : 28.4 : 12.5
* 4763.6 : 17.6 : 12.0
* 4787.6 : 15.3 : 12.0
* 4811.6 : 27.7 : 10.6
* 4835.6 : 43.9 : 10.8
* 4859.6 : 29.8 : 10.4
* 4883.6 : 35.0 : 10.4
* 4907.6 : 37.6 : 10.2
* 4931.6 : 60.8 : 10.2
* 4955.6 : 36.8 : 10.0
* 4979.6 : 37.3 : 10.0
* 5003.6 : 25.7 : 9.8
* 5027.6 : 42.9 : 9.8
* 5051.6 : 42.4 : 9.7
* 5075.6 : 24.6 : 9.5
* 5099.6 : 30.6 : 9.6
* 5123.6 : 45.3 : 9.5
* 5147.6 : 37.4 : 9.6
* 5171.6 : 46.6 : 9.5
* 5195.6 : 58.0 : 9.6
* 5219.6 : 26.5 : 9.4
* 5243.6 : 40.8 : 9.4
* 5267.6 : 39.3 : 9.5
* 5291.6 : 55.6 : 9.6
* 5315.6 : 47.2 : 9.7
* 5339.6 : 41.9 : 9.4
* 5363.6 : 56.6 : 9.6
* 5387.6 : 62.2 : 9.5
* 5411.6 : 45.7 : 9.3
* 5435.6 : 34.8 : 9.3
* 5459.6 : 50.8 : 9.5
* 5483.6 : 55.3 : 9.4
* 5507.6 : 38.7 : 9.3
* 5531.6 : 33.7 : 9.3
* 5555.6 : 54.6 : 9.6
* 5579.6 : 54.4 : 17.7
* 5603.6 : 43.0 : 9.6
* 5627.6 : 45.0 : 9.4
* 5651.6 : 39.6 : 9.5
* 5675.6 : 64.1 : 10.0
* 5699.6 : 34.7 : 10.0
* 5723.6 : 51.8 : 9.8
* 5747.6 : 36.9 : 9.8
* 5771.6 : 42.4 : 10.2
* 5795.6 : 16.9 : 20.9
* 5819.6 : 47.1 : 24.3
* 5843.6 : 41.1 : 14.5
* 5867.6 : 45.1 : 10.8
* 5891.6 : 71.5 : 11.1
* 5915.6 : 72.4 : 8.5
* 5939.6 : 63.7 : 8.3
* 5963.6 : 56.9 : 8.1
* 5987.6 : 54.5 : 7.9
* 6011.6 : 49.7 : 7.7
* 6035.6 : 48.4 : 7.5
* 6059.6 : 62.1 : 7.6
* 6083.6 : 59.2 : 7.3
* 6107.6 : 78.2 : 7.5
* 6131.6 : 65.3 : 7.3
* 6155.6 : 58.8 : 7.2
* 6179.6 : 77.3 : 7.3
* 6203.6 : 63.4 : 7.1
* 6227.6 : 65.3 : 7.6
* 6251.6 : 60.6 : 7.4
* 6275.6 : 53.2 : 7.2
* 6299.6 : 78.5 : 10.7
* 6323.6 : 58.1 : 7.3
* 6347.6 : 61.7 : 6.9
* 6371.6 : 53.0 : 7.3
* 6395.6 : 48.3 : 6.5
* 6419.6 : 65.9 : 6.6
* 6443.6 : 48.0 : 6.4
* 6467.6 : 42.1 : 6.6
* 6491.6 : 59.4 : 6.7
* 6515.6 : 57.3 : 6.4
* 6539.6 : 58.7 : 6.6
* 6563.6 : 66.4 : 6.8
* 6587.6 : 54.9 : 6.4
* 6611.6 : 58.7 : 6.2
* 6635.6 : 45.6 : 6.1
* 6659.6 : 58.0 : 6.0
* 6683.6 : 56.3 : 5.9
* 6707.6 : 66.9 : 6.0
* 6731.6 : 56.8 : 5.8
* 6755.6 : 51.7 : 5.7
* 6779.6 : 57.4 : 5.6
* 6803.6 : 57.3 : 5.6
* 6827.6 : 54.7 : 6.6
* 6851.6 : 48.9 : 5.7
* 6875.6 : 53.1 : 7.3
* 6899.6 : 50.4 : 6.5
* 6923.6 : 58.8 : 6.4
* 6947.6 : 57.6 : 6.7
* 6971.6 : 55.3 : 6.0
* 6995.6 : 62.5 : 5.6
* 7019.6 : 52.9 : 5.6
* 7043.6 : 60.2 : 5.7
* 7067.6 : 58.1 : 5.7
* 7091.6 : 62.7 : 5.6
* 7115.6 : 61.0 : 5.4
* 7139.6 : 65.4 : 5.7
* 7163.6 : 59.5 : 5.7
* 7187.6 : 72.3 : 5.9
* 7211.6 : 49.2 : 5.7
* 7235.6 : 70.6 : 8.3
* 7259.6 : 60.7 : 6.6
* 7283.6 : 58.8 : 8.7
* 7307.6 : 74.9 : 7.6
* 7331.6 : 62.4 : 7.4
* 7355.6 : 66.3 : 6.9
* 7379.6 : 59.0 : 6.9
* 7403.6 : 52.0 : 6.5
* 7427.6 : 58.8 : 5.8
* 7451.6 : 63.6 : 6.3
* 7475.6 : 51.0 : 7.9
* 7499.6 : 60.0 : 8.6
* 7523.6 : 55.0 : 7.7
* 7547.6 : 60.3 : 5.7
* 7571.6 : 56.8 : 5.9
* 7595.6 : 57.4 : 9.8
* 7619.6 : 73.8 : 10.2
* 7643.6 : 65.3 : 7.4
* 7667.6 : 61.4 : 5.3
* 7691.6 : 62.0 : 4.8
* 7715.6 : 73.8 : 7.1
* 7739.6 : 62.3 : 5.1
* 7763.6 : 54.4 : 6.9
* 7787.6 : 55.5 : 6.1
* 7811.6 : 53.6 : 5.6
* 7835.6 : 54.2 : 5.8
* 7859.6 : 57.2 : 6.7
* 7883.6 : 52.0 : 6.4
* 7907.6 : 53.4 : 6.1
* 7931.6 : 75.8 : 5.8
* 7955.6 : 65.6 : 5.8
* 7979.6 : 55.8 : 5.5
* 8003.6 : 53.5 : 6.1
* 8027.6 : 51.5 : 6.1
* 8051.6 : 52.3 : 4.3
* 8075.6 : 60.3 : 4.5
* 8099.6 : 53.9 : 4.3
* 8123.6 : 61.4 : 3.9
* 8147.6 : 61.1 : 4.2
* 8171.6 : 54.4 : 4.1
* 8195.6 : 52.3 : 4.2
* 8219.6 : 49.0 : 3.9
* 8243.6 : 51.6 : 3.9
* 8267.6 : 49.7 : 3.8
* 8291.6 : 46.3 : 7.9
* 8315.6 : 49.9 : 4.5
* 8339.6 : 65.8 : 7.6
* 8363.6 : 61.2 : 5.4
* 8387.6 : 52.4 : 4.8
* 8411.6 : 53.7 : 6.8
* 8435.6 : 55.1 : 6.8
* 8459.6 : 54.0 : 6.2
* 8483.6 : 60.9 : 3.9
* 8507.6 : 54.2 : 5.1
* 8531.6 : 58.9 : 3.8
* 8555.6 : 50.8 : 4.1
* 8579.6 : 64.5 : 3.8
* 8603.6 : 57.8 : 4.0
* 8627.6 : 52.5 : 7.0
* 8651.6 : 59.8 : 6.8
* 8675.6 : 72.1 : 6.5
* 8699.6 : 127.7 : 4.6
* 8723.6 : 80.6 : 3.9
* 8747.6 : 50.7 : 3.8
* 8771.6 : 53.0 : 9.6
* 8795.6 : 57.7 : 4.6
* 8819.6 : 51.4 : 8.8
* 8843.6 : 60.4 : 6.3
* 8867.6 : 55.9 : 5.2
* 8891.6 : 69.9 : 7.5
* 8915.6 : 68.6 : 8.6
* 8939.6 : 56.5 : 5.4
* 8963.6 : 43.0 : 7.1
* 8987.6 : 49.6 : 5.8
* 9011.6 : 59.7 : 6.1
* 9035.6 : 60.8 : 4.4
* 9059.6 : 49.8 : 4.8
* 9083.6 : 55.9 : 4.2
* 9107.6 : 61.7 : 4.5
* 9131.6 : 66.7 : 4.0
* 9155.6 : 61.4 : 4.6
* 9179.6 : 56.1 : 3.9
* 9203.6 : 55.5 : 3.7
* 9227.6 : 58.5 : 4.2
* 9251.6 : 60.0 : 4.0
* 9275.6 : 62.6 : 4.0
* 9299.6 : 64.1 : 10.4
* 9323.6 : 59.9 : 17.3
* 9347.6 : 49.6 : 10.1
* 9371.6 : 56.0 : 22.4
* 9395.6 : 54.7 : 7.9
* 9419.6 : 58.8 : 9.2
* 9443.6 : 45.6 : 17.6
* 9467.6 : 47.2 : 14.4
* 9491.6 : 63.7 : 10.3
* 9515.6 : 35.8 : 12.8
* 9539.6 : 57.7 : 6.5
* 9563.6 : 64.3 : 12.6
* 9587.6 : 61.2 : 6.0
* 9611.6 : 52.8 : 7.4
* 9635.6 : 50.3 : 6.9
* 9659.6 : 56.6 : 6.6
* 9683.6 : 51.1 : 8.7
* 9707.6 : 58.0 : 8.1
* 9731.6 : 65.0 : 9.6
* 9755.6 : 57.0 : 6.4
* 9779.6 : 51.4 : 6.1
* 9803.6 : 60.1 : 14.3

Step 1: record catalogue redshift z 0.324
